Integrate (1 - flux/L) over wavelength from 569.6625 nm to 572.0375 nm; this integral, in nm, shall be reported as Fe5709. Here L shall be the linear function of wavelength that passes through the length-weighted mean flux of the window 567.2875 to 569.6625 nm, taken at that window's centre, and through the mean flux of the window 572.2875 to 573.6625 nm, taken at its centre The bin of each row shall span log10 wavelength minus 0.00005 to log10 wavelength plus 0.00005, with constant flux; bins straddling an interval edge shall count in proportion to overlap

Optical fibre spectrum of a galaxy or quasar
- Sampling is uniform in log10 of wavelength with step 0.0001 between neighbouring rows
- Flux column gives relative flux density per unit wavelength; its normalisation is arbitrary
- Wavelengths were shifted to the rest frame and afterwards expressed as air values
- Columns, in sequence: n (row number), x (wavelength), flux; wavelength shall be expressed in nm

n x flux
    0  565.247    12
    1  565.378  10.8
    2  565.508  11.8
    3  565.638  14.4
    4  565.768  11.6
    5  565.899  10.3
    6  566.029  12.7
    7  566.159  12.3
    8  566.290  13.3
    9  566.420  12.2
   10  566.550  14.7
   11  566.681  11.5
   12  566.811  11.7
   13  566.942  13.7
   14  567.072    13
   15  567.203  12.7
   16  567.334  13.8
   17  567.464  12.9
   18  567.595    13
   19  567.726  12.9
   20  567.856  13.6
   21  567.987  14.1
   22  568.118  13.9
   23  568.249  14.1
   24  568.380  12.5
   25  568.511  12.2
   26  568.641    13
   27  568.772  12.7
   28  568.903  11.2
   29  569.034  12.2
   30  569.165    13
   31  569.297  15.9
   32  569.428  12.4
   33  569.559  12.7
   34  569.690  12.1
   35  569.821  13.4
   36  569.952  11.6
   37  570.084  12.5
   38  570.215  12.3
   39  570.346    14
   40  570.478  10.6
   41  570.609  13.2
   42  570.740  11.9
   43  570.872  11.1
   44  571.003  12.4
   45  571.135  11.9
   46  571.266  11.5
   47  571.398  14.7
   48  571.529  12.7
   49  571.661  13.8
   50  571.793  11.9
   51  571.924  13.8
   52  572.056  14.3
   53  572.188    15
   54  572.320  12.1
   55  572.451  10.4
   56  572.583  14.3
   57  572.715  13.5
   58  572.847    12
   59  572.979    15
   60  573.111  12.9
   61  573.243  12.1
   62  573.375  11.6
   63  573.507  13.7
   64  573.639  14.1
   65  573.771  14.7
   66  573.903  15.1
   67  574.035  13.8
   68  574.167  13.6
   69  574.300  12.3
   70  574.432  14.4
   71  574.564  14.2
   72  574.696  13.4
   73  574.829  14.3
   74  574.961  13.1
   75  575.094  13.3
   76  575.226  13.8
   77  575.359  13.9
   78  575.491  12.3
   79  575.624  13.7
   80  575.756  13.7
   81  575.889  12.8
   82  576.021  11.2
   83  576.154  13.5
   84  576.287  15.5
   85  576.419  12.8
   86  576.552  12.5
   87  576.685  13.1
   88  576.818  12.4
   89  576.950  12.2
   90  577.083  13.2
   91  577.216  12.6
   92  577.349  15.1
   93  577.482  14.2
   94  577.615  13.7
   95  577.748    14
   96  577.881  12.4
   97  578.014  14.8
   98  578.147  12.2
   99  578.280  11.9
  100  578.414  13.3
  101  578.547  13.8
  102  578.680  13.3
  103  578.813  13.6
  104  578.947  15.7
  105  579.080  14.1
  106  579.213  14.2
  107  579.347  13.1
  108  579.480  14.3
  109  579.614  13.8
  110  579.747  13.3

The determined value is 0.07 nm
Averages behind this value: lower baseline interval 13.1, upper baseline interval 12.9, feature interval 12.6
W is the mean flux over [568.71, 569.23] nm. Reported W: 12.3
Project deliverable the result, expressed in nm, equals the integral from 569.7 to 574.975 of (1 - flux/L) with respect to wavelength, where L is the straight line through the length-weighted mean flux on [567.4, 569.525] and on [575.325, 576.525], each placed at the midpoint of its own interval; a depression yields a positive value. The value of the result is 0.04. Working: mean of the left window 13.1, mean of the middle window 13.1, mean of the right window 13.2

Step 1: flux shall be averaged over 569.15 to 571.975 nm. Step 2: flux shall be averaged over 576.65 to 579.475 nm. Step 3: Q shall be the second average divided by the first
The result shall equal 1.06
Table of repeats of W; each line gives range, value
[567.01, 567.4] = 13.2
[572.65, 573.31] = 13.1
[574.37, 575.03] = 13.9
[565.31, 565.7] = 12.3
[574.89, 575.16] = 13.2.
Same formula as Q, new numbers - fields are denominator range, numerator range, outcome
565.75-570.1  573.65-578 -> 1.05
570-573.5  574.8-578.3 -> 1.04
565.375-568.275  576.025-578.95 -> 1.04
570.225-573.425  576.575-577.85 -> 1.04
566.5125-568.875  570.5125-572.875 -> 0.98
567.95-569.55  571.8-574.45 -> 1.02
